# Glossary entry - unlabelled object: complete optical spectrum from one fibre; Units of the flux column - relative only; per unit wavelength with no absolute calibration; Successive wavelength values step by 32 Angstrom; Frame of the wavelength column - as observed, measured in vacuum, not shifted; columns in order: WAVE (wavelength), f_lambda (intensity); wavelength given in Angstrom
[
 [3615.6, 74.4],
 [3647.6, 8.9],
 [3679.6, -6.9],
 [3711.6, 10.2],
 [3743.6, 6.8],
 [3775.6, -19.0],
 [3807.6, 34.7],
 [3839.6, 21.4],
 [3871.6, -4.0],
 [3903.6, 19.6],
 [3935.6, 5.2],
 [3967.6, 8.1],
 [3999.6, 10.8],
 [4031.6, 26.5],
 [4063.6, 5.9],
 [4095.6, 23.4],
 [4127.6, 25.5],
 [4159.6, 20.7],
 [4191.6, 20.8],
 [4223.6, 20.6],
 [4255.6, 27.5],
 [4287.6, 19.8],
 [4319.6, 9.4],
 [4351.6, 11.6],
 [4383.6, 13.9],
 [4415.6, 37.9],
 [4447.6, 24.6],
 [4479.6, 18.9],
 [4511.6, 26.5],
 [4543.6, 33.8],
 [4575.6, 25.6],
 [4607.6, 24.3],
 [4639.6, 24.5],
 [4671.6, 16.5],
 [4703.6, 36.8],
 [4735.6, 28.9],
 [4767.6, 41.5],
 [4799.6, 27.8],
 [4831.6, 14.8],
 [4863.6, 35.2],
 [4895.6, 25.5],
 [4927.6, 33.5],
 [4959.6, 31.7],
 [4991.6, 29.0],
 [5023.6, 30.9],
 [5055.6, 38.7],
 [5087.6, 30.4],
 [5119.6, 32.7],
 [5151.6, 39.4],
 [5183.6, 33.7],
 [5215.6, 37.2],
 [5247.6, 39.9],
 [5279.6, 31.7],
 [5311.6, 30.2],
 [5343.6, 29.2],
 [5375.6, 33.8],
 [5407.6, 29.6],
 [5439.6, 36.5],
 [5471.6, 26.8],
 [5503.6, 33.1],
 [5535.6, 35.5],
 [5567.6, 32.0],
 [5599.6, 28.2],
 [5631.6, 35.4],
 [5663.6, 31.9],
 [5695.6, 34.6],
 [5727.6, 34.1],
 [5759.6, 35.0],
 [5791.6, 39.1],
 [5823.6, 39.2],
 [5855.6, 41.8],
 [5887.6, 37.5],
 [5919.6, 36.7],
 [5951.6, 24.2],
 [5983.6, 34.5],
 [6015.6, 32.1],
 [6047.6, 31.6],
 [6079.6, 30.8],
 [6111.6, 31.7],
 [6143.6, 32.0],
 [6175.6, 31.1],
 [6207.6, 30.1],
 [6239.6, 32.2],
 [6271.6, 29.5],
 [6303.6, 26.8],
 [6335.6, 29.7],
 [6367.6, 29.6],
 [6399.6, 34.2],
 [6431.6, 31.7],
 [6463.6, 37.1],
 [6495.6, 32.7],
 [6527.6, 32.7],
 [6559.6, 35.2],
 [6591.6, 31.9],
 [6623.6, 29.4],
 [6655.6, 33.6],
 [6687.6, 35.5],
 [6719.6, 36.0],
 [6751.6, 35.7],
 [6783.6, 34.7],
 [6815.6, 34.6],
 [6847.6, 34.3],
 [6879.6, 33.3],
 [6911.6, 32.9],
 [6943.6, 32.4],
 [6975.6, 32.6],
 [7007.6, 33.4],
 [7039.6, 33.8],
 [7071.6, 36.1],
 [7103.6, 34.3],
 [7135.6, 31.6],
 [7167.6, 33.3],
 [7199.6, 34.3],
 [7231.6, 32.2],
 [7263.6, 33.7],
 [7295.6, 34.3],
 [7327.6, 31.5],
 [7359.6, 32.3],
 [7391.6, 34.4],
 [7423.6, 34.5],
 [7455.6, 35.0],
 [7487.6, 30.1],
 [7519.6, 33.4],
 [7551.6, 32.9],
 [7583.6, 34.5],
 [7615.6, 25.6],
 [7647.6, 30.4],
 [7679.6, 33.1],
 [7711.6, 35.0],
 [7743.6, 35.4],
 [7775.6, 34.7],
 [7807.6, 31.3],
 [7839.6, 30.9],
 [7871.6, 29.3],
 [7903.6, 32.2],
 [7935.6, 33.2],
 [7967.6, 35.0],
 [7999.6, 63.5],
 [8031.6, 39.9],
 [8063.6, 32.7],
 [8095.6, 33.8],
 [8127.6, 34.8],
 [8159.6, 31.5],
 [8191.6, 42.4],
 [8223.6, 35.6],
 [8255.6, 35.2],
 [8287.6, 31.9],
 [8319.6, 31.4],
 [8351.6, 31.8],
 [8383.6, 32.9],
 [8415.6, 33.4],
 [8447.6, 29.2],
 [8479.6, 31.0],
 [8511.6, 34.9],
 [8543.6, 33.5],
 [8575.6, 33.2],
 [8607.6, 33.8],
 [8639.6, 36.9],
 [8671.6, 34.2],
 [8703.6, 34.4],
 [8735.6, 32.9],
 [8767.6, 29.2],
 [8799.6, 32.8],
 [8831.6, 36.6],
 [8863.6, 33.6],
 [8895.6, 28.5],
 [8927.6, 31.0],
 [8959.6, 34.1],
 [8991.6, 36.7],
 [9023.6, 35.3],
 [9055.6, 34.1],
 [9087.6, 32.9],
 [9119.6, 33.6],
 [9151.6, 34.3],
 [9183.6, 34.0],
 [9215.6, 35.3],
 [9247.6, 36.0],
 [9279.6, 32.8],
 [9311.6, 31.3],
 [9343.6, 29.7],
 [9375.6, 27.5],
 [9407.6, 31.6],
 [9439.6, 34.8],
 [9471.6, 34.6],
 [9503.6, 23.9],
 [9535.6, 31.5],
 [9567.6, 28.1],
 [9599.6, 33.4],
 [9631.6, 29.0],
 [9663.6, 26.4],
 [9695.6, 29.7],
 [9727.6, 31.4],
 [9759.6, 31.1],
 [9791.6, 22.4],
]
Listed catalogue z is 0.22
